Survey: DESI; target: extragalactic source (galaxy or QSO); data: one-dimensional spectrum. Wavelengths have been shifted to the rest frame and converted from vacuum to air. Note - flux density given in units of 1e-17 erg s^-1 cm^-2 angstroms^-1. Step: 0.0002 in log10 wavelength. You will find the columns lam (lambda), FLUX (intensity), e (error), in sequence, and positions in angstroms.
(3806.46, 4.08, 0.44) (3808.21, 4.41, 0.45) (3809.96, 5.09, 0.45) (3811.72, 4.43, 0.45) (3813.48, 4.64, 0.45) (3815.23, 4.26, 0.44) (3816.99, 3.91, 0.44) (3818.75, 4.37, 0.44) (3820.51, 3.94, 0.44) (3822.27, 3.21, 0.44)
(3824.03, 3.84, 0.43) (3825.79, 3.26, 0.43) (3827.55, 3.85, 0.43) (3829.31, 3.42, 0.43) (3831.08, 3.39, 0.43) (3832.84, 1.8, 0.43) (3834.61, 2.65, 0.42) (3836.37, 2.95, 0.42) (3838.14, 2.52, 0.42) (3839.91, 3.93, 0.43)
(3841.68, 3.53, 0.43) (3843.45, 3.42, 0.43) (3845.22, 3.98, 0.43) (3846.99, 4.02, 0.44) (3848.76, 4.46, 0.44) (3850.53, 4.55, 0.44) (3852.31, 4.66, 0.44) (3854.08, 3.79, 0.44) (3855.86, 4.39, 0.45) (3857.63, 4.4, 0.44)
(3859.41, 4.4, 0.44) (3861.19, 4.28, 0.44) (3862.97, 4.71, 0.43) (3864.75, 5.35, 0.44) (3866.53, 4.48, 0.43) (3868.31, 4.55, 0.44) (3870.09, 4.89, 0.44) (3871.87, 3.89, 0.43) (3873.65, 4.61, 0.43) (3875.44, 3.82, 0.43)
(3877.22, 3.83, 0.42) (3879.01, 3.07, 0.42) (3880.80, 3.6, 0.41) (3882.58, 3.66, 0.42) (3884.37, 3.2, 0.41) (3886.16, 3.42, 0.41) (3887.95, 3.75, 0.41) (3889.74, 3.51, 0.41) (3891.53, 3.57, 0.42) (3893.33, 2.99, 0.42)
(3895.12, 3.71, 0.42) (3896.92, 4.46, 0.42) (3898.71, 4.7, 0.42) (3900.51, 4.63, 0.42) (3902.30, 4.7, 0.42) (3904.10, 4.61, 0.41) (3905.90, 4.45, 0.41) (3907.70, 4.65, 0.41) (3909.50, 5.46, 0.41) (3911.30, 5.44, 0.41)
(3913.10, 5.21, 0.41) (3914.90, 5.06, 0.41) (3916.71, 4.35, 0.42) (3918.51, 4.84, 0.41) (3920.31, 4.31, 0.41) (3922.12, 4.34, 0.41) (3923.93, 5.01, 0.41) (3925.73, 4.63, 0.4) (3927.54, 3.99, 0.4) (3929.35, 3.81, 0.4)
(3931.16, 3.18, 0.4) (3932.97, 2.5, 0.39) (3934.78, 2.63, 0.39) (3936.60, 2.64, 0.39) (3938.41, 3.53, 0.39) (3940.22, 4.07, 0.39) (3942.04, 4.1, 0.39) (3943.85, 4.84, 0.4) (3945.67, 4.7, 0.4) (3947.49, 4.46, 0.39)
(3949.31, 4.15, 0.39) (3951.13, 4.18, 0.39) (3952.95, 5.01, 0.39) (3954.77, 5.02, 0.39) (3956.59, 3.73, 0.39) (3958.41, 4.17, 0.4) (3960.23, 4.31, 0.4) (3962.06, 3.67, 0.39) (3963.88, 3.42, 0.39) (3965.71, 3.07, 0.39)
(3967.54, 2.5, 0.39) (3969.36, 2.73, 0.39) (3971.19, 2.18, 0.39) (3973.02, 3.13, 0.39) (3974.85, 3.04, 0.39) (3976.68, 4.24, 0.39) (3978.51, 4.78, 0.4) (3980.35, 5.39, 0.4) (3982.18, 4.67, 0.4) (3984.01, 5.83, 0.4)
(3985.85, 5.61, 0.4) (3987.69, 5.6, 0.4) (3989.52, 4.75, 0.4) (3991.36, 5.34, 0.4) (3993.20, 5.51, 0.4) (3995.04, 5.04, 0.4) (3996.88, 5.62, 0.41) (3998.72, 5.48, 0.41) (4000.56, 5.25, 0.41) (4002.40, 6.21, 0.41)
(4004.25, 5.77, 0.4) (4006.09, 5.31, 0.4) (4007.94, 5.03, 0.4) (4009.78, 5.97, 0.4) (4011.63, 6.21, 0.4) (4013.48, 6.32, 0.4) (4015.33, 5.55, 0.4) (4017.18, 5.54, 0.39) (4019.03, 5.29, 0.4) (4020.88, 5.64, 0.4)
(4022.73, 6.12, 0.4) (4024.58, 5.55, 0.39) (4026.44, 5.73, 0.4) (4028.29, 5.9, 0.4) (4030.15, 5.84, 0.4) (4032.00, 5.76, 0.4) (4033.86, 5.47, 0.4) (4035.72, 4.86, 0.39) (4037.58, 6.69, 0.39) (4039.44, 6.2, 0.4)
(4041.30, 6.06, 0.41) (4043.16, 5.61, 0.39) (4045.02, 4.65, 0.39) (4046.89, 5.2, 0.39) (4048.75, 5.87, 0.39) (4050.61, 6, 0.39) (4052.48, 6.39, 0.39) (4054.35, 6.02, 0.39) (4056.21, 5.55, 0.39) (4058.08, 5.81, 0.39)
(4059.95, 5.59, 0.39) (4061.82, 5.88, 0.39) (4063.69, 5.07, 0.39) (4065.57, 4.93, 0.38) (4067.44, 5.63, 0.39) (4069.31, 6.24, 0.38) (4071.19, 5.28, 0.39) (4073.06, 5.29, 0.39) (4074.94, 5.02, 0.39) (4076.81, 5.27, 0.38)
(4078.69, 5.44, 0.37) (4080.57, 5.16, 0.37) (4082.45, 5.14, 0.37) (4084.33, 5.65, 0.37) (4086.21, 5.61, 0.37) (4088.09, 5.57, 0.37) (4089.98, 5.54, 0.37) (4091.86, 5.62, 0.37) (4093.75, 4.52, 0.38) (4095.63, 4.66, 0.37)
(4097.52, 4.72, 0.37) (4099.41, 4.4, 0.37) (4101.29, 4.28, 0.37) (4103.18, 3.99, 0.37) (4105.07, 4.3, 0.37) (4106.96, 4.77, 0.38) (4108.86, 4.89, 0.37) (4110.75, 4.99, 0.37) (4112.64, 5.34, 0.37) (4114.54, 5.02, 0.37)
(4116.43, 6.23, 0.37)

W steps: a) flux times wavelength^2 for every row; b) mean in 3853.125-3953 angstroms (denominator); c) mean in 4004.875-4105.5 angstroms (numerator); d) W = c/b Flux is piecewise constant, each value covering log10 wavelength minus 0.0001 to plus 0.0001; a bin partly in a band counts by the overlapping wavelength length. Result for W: 1.4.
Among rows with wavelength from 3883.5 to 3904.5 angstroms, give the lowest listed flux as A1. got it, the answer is 2.99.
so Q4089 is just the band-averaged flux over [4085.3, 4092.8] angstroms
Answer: 5.58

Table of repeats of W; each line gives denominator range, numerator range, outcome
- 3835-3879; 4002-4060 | 1.53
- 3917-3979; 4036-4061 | 1.58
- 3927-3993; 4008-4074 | 1.46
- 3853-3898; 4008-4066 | 1.54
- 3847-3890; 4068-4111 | 1.37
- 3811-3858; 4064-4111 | 1.54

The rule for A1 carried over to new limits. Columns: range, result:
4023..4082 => 4.65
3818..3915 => 1.8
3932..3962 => 2.5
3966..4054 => 2.18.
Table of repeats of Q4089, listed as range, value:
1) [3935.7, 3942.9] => 3.58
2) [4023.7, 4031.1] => 5.76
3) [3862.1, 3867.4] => 4.85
